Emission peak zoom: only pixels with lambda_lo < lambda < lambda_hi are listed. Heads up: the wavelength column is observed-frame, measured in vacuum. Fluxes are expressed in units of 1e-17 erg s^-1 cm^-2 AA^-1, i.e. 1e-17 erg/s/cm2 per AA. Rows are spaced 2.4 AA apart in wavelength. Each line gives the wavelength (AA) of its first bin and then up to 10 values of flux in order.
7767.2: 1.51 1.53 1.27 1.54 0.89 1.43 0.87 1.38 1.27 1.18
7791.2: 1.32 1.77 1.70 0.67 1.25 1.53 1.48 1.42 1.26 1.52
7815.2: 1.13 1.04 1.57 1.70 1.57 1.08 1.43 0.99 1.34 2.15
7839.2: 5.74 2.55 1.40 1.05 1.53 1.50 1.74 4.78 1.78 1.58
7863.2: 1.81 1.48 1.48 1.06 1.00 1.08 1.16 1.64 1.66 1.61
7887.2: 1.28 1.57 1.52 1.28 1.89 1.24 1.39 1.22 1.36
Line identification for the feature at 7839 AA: [S II] 6716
